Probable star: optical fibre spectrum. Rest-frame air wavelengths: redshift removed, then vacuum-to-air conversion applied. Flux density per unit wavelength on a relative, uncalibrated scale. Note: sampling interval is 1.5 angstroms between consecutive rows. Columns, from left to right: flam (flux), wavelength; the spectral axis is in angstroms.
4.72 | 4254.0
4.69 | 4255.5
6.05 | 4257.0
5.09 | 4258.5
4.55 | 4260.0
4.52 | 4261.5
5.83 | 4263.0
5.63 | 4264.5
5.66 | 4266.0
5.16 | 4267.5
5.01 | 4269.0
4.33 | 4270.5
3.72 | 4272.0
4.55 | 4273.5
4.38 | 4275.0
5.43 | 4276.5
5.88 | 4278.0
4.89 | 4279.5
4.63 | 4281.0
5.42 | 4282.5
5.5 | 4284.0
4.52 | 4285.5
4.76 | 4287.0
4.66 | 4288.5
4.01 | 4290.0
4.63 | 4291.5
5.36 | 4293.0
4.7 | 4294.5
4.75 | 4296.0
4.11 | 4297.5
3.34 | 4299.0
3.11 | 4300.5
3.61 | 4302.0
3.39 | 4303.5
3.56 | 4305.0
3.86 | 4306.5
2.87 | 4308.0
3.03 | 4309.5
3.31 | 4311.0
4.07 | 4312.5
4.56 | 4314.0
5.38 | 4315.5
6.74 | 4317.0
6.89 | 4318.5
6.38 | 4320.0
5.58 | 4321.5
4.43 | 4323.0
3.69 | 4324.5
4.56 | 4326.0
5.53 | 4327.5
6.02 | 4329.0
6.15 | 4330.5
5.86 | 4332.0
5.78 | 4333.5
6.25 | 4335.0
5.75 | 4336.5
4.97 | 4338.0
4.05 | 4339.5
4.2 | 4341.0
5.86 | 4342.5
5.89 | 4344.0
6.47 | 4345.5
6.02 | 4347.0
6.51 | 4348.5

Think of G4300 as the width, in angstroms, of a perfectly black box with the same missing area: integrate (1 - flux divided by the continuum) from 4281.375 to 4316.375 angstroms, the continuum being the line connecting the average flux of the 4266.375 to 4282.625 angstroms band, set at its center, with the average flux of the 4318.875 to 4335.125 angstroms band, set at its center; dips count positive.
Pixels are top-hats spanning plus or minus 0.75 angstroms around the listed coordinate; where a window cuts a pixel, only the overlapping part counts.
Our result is 6.3 angstroms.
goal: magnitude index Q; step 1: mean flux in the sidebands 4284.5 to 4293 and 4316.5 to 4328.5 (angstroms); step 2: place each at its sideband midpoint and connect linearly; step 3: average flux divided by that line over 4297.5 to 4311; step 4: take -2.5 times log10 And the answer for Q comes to 0.42 mag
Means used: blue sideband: 4.62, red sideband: 5.46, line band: 3.39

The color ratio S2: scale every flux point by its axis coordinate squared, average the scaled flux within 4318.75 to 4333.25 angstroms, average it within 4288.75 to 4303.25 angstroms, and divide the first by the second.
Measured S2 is 1.32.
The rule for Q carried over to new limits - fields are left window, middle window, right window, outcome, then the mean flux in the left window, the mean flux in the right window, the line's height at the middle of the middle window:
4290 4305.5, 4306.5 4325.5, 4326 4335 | 0.077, 4.06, 5.79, 5.03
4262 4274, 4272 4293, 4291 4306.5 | -0.072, 4.99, 4.04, 4.54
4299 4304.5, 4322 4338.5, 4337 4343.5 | -0.198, 3.37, 4.85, 4.47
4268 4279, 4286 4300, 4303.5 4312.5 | -0.119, 4.77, 3.39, 3.99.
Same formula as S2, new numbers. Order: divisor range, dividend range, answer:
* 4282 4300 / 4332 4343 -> 1.17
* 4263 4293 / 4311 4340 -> 1.11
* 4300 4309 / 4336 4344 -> 1.50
